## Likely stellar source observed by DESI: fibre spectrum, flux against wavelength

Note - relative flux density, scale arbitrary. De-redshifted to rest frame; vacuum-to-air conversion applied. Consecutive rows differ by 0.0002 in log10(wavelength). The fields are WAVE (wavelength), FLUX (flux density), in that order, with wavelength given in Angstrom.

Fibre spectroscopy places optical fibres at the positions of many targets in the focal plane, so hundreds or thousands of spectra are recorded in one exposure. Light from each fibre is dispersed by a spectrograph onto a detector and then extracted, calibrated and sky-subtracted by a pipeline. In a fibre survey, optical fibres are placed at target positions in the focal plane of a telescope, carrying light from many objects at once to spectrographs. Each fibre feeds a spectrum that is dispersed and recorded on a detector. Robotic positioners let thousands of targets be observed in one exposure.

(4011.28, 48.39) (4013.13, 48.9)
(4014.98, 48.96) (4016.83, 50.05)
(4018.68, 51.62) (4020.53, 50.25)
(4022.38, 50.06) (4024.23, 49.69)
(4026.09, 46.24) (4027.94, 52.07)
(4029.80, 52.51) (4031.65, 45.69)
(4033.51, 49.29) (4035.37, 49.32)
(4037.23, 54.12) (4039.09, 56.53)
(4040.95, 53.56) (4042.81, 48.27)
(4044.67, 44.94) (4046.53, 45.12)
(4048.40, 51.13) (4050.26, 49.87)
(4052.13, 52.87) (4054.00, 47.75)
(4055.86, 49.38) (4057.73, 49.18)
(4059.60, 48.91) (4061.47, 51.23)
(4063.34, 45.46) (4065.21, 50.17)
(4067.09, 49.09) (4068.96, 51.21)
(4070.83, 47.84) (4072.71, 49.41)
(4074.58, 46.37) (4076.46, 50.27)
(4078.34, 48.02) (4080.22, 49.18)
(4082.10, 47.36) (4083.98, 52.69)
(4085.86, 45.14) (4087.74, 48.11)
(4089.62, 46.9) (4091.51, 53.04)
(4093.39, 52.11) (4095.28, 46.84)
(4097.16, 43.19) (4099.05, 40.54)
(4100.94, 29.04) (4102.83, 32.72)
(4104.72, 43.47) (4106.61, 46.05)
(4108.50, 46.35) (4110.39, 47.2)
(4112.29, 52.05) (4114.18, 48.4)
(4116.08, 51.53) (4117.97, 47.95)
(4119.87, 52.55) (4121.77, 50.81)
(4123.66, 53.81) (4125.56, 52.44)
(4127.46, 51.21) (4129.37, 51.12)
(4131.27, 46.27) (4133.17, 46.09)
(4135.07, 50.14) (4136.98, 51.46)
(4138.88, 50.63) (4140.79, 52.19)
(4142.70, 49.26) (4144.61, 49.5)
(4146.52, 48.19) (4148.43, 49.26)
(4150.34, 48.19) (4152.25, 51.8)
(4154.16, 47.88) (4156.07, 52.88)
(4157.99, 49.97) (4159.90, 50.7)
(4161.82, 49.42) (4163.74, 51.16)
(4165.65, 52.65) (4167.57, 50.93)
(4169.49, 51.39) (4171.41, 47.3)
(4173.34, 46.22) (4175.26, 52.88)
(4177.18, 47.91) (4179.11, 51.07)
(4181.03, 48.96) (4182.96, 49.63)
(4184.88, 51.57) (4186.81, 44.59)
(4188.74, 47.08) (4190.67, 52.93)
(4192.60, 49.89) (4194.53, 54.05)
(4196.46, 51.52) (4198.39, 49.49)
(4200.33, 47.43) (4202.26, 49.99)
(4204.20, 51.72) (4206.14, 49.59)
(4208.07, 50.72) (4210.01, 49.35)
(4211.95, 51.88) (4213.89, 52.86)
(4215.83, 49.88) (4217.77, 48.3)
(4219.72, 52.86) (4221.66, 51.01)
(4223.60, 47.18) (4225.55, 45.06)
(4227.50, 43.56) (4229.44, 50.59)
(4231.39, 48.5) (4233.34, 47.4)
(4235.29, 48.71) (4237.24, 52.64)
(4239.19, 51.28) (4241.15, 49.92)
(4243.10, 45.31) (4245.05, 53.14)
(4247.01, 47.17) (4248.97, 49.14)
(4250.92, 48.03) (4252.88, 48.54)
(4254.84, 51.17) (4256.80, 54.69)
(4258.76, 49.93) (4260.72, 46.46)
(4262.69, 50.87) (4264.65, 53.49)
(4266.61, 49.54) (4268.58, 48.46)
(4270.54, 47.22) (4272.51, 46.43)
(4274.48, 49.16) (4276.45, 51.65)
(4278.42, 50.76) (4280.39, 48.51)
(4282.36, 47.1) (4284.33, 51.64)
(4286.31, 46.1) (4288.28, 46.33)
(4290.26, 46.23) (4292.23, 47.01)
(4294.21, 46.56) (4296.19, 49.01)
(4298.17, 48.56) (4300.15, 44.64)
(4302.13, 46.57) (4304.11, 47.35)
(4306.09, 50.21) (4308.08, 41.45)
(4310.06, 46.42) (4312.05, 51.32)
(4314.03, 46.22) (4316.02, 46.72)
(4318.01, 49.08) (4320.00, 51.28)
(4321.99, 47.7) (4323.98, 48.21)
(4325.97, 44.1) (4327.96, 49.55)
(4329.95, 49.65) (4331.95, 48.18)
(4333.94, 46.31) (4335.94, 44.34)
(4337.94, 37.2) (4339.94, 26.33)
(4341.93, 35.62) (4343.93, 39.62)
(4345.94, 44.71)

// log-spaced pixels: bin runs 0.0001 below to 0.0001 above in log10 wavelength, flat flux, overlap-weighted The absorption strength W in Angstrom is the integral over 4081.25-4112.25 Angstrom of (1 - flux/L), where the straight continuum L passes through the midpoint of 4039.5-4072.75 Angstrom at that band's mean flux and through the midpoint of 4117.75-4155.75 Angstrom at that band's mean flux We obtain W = 2.8 Angstrom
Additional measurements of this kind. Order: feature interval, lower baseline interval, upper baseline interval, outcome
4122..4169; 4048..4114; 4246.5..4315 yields -2.55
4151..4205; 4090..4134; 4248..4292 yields -2.37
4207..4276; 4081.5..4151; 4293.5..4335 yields -2.52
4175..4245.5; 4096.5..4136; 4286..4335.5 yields -3.87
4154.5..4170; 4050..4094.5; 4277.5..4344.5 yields -0.96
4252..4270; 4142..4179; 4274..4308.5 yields -0.75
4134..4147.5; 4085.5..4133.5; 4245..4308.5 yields -0.78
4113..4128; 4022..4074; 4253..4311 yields -0.56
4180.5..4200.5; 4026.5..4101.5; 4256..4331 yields -0.57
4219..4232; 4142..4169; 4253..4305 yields 0.27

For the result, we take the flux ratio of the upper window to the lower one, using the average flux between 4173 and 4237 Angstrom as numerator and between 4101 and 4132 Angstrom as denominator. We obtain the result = 1.0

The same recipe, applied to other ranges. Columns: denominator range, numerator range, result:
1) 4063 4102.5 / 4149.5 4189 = 1.06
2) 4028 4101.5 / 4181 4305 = 1.01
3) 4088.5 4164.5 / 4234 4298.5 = 1.02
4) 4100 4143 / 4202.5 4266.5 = 1.04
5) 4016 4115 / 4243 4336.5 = 1.00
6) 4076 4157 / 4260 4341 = 0.98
